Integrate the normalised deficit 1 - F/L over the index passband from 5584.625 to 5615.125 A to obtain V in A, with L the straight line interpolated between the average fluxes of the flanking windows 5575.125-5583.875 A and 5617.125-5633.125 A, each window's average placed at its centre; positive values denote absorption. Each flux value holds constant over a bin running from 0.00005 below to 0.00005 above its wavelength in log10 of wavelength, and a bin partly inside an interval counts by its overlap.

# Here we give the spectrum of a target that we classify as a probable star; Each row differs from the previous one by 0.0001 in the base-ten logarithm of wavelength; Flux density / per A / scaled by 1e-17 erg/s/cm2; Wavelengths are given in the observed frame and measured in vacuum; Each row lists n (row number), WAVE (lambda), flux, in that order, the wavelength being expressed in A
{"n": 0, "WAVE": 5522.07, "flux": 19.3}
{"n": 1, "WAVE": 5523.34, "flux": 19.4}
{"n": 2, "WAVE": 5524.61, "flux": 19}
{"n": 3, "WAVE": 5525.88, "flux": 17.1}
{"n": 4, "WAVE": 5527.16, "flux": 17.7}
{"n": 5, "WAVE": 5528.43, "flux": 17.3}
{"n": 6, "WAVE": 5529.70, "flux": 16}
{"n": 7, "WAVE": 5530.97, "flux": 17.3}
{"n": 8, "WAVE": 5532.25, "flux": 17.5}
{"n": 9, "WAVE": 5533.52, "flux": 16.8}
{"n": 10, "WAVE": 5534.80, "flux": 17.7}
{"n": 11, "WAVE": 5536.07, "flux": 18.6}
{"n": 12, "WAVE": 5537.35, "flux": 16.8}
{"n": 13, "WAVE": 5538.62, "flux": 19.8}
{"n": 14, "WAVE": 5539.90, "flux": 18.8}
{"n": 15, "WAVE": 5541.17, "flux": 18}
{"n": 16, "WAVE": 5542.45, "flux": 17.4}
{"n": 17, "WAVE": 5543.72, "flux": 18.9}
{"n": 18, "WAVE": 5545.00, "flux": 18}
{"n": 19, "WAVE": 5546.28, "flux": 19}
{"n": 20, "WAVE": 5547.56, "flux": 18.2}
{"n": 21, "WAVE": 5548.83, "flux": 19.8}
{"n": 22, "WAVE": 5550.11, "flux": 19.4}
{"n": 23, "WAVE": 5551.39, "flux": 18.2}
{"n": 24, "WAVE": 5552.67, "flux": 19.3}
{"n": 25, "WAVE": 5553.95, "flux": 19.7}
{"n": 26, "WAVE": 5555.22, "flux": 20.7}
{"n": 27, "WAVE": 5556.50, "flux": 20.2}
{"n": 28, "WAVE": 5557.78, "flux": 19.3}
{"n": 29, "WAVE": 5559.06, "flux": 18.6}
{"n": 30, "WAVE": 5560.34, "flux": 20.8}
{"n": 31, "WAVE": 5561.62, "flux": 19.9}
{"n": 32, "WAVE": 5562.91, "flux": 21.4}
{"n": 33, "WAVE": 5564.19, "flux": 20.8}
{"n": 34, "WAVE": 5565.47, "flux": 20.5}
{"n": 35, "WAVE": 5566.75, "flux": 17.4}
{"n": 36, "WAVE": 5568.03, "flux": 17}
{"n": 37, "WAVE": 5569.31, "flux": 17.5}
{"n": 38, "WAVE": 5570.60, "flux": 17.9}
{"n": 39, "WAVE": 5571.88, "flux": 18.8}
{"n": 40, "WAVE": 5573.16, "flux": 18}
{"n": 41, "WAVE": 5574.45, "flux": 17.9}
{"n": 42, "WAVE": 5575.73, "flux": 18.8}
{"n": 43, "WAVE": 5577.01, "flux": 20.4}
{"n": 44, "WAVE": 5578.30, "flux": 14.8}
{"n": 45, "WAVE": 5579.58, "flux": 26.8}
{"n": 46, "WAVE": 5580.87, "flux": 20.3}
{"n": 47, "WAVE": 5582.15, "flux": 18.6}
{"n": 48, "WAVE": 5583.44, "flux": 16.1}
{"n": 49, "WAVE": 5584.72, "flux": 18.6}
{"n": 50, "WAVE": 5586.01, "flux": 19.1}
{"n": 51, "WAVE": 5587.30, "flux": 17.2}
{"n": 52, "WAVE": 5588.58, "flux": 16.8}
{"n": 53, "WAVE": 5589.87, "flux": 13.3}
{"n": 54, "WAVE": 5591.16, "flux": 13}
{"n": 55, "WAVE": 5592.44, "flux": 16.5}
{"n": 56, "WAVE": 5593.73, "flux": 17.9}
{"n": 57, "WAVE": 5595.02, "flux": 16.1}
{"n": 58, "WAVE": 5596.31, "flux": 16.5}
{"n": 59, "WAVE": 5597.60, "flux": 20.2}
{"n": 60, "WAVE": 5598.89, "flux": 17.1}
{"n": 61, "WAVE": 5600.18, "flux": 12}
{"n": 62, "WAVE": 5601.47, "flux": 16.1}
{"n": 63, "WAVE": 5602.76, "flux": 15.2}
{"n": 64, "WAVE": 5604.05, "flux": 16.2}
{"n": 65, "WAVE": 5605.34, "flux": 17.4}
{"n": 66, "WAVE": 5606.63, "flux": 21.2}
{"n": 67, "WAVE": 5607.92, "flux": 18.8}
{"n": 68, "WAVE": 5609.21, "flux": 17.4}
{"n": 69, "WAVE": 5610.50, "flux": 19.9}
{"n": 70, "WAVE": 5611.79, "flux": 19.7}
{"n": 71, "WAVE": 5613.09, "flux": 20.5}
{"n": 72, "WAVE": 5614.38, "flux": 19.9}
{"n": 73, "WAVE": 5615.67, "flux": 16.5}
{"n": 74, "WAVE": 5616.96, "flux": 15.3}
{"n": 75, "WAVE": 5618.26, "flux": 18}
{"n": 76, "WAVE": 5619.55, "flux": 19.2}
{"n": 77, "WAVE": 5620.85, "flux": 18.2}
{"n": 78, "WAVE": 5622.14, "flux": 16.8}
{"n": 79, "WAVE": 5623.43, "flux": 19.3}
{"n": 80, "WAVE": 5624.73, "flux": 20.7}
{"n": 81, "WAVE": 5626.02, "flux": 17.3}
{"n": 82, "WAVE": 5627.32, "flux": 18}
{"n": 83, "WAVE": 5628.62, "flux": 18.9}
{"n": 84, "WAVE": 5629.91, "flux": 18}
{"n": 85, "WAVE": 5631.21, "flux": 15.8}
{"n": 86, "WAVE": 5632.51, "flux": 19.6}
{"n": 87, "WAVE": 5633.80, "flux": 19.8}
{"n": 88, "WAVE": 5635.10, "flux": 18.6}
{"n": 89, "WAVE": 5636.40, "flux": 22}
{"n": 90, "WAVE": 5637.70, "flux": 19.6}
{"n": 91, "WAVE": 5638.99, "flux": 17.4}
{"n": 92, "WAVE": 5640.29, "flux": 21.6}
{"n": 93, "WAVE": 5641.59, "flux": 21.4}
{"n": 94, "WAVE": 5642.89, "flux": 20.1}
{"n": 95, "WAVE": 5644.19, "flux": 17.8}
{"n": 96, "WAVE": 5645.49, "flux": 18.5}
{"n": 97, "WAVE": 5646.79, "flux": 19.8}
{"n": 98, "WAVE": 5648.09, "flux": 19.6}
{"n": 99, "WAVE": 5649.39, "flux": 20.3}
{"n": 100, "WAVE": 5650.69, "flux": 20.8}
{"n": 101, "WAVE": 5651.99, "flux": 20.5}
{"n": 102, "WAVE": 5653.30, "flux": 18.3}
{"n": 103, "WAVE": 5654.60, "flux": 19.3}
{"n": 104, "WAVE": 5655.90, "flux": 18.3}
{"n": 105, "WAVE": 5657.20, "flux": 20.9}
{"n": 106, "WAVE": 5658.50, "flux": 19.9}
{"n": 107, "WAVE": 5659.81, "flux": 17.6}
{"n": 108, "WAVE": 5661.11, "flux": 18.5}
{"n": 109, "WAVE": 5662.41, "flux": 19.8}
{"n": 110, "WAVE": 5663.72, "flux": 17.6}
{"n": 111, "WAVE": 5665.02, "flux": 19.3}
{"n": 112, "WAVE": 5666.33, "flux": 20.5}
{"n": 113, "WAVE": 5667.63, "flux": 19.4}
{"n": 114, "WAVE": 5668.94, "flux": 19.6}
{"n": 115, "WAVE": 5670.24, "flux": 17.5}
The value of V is 2.5 A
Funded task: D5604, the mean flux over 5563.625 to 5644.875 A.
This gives 18.2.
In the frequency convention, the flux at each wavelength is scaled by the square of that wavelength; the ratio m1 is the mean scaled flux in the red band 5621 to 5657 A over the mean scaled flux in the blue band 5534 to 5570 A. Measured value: 1.0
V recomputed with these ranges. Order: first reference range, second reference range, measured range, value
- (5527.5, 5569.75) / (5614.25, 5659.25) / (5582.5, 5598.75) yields 1.7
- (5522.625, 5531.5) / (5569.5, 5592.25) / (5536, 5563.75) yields -2.1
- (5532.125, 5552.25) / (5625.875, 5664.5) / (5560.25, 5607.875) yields 1.9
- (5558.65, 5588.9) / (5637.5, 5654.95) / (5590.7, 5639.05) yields 3.5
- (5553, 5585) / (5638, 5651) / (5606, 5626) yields 0.8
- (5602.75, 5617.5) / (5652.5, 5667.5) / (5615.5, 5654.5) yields -0.5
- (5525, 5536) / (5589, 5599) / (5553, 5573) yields -3.0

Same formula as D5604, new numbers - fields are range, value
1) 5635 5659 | 19.7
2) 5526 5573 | 18.6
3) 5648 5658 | 19.8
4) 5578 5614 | 17.7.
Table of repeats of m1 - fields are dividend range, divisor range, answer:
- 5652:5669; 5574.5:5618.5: 1.11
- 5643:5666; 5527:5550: 1.11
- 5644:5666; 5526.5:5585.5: 1.07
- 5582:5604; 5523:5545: 0.94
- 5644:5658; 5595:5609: 1.17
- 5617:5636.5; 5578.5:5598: 1.06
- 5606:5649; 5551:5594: 1.04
